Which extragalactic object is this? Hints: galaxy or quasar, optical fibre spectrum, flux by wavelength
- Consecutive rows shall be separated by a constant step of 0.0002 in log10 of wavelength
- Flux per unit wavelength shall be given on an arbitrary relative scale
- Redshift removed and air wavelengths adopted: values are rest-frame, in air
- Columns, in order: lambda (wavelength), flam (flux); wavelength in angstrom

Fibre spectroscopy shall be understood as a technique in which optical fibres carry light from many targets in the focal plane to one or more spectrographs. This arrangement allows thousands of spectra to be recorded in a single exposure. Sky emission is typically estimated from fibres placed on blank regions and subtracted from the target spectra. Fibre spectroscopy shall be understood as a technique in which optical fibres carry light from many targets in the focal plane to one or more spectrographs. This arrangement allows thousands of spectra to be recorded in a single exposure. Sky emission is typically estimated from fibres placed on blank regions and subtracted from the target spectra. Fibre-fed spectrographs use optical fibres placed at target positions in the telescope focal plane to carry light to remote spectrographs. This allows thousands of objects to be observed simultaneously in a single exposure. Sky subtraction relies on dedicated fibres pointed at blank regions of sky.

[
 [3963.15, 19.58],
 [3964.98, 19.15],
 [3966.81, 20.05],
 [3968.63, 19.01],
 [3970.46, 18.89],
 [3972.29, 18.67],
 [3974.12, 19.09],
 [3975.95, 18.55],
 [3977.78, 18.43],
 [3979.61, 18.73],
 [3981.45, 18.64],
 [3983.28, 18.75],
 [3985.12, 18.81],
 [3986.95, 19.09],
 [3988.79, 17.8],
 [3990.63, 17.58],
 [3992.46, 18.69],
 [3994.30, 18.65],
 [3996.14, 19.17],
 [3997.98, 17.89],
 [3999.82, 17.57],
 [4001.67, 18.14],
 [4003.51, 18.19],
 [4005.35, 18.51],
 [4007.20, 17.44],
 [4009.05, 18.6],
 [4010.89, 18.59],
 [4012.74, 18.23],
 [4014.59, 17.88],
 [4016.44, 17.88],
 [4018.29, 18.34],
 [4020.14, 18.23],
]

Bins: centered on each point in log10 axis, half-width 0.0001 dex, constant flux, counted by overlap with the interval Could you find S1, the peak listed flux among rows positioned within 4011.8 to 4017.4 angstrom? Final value 18.23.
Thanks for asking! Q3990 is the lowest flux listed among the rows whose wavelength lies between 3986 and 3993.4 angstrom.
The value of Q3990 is 17.58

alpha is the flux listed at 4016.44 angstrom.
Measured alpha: 17.88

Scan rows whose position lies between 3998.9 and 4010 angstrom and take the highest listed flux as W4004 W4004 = 18.6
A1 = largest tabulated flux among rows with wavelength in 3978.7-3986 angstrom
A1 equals 18.81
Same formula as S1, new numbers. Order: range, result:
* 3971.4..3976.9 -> 19.09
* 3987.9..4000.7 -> 19.17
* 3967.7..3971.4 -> 19.01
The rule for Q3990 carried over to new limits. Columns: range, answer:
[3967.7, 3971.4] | 18.89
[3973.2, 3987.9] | 18.43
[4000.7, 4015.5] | 17.44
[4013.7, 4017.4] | 17.88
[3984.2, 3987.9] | 18.81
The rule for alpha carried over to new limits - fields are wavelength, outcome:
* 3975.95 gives 18.55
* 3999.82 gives 17.57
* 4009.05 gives 18.6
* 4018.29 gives 18.34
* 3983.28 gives 18.75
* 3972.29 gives 18.67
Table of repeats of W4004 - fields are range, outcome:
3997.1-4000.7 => 17.89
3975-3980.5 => 18.73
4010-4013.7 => 18.59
